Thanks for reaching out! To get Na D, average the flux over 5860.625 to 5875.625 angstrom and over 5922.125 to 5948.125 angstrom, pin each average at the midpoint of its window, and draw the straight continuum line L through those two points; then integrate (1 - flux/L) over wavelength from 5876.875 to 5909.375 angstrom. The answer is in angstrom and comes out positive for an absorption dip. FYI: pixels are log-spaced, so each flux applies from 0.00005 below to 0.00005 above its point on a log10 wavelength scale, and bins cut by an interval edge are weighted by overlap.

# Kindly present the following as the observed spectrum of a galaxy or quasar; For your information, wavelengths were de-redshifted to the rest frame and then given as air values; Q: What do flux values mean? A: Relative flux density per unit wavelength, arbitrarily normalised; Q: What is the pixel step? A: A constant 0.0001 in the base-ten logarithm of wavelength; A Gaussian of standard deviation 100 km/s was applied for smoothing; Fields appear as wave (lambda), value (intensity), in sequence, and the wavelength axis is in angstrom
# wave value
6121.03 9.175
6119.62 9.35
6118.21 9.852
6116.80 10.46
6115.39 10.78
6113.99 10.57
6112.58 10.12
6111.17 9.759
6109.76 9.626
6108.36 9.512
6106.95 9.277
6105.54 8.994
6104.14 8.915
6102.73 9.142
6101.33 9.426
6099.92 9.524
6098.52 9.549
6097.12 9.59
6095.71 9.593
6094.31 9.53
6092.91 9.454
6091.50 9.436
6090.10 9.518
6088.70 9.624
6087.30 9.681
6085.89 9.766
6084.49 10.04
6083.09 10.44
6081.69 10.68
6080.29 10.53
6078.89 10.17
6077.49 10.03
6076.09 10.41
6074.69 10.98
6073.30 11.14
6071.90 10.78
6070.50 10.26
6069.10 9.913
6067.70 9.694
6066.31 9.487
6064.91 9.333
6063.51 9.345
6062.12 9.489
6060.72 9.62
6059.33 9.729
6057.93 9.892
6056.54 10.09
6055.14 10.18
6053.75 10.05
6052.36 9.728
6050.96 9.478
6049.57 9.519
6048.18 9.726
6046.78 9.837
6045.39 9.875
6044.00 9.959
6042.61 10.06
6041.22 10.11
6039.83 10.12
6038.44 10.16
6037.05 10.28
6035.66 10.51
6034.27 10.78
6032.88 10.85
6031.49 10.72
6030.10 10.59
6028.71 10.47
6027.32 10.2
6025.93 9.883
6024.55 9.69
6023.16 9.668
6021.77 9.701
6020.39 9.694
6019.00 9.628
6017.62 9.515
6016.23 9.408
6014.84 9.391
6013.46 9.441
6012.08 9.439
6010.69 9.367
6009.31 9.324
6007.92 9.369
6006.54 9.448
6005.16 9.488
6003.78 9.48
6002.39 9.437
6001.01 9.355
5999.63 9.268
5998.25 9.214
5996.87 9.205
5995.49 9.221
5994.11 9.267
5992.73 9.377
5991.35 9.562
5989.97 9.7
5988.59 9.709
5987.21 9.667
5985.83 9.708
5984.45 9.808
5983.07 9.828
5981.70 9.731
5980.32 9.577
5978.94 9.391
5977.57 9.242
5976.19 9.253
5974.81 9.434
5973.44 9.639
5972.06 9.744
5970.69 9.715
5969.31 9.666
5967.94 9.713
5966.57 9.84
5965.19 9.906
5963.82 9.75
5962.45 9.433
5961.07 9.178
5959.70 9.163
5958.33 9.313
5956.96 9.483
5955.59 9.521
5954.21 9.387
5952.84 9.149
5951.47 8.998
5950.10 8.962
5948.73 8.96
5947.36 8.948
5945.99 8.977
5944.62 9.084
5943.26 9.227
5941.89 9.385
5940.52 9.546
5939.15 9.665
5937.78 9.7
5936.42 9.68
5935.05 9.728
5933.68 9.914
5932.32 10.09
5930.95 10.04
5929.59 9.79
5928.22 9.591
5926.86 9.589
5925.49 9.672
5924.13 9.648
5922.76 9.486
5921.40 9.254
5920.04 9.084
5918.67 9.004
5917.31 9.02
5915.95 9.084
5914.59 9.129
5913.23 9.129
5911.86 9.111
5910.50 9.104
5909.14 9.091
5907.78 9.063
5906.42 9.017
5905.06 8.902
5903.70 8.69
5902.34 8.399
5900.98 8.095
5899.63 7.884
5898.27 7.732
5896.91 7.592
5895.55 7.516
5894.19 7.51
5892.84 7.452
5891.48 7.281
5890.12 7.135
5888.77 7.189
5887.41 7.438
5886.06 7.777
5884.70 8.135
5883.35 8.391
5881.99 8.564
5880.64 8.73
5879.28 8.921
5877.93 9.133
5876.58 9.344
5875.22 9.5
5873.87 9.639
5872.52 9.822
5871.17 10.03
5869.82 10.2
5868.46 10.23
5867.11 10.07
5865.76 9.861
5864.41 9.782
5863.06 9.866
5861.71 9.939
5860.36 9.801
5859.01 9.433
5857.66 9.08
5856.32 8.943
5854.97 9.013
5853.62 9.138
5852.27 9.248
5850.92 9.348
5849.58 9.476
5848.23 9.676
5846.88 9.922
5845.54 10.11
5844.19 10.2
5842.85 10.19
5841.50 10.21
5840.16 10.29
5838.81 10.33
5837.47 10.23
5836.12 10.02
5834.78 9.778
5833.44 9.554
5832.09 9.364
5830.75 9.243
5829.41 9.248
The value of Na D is 5.4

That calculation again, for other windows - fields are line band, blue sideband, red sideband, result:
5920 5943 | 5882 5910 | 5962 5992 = -2.4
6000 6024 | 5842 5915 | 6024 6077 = 0.9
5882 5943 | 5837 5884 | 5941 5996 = 4.6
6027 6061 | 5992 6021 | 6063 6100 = -1.5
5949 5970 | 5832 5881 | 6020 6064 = 1.0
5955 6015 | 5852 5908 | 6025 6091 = 0.3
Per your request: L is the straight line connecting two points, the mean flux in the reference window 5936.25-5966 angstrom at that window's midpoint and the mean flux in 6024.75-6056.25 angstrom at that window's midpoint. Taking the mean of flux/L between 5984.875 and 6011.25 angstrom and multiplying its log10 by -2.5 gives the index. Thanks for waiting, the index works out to 0.04 mag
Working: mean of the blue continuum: 9.33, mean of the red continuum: 10.1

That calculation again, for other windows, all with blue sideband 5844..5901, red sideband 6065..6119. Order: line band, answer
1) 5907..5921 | 0.00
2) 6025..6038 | -0.09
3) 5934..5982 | -0.01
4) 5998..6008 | 0.01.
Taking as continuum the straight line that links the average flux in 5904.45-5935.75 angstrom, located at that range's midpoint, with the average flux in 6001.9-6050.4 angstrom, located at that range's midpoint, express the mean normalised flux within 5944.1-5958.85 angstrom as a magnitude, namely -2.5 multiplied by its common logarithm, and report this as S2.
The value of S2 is 0.04 mag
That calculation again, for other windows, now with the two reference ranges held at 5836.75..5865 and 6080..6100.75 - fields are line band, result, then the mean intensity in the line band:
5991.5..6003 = 0.05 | 9.31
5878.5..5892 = 0.22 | 7.97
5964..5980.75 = 0.02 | 9.6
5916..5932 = 0.03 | 9.47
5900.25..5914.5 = 0.10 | 8.87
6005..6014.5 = 0.04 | 9.41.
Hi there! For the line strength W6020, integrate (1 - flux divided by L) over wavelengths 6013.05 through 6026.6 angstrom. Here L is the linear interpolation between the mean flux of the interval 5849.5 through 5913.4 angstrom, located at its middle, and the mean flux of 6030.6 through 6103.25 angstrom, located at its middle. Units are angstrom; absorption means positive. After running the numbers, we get 0.10 angstrom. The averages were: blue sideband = 8.84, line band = 9.61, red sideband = 9.96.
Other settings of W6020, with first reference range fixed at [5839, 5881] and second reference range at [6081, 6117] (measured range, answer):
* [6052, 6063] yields -0.1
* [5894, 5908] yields 2.1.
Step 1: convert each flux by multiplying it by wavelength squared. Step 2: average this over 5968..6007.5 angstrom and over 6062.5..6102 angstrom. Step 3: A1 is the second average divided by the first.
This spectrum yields 1.1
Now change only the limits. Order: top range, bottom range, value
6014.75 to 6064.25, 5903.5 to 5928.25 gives 1.13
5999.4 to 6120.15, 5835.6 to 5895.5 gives 1.14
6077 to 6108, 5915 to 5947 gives 1.08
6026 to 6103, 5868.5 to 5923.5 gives 1.22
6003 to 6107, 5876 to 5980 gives 1.14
